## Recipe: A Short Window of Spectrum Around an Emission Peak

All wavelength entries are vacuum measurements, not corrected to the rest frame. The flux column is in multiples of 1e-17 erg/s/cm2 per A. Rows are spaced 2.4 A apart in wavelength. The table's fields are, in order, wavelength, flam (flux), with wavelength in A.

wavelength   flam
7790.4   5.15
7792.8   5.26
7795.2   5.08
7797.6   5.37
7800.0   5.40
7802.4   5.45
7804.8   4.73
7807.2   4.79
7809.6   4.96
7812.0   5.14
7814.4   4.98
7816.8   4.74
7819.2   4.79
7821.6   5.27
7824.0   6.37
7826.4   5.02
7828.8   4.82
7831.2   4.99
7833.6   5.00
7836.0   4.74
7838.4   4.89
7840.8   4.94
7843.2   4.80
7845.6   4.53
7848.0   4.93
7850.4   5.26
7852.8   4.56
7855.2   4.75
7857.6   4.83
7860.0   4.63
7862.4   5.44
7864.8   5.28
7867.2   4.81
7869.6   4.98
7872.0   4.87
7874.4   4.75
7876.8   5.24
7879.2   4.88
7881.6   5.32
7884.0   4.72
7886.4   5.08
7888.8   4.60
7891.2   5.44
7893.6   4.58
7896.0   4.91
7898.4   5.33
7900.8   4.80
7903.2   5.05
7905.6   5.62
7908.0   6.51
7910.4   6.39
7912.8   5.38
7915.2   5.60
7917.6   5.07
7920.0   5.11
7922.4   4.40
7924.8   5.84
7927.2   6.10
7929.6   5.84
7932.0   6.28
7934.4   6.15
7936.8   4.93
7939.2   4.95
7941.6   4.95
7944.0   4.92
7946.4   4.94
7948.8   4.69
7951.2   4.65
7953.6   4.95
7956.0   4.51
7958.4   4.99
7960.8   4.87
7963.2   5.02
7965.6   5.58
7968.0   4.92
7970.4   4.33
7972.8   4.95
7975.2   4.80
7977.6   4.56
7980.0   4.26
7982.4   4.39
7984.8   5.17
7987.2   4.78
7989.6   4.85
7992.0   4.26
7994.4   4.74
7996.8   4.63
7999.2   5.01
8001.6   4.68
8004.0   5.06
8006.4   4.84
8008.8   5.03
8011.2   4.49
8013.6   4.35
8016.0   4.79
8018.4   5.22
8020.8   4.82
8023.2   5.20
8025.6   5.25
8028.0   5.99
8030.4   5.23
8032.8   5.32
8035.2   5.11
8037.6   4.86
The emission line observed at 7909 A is [S II]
